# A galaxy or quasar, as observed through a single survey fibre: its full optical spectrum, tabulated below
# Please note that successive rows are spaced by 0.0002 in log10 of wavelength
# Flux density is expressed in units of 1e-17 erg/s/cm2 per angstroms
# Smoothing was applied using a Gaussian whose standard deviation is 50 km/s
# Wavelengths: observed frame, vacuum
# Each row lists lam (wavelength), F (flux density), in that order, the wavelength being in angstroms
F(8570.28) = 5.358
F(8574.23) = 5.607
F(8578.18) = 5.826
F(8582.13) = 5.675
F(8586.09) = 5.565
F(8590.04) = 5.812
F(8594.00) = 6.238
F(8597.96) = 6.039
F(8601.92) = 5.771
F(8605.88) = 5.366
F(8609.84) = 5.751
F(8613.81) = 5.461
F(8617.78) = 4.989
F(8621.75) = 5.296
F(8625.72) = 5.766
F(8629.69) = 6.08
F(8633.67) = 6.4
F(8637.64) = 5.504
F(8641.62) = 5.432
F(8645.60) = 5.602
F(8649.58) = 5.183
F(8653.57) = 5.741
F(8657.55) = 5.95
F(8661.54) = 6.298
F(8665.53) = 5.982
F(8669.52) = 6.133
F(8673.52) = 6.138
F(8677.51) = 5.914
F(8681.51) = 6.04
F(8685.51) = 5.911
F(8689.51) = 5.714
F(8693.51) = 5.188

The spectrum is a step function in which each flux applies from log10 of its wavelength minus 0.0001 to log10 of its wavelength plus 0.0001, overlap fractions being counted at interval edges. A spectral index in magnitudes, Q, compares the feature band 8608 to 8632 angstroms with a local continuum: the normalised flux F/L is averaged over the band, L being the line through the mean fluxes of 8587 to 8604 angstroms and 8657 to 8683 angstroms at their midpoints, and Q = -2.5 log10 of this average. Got 0.078 mag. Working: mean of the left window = 5.94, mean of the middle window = 5.57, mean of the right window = 6.07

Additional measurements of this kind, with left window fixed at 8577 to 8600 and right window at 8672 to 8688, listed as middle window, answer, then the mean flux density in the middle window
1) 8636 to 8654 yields 0.09 mag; 5.47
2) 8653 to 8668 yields -0.01 mag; 6.02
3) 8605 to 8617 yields 0.08 mag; 5.49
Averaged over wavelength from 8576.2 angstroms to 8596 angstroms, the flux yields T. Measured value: 5.82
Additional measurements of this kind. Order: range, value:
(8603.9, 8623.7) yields 5.37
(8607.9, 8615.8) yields 5.6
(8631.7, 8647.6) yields 5.74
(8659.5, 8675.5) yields 6.13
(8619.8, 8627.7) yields 5.53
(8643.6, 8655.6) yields 5.51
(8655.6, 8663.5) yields 6.12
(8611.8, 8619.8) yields 5.22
